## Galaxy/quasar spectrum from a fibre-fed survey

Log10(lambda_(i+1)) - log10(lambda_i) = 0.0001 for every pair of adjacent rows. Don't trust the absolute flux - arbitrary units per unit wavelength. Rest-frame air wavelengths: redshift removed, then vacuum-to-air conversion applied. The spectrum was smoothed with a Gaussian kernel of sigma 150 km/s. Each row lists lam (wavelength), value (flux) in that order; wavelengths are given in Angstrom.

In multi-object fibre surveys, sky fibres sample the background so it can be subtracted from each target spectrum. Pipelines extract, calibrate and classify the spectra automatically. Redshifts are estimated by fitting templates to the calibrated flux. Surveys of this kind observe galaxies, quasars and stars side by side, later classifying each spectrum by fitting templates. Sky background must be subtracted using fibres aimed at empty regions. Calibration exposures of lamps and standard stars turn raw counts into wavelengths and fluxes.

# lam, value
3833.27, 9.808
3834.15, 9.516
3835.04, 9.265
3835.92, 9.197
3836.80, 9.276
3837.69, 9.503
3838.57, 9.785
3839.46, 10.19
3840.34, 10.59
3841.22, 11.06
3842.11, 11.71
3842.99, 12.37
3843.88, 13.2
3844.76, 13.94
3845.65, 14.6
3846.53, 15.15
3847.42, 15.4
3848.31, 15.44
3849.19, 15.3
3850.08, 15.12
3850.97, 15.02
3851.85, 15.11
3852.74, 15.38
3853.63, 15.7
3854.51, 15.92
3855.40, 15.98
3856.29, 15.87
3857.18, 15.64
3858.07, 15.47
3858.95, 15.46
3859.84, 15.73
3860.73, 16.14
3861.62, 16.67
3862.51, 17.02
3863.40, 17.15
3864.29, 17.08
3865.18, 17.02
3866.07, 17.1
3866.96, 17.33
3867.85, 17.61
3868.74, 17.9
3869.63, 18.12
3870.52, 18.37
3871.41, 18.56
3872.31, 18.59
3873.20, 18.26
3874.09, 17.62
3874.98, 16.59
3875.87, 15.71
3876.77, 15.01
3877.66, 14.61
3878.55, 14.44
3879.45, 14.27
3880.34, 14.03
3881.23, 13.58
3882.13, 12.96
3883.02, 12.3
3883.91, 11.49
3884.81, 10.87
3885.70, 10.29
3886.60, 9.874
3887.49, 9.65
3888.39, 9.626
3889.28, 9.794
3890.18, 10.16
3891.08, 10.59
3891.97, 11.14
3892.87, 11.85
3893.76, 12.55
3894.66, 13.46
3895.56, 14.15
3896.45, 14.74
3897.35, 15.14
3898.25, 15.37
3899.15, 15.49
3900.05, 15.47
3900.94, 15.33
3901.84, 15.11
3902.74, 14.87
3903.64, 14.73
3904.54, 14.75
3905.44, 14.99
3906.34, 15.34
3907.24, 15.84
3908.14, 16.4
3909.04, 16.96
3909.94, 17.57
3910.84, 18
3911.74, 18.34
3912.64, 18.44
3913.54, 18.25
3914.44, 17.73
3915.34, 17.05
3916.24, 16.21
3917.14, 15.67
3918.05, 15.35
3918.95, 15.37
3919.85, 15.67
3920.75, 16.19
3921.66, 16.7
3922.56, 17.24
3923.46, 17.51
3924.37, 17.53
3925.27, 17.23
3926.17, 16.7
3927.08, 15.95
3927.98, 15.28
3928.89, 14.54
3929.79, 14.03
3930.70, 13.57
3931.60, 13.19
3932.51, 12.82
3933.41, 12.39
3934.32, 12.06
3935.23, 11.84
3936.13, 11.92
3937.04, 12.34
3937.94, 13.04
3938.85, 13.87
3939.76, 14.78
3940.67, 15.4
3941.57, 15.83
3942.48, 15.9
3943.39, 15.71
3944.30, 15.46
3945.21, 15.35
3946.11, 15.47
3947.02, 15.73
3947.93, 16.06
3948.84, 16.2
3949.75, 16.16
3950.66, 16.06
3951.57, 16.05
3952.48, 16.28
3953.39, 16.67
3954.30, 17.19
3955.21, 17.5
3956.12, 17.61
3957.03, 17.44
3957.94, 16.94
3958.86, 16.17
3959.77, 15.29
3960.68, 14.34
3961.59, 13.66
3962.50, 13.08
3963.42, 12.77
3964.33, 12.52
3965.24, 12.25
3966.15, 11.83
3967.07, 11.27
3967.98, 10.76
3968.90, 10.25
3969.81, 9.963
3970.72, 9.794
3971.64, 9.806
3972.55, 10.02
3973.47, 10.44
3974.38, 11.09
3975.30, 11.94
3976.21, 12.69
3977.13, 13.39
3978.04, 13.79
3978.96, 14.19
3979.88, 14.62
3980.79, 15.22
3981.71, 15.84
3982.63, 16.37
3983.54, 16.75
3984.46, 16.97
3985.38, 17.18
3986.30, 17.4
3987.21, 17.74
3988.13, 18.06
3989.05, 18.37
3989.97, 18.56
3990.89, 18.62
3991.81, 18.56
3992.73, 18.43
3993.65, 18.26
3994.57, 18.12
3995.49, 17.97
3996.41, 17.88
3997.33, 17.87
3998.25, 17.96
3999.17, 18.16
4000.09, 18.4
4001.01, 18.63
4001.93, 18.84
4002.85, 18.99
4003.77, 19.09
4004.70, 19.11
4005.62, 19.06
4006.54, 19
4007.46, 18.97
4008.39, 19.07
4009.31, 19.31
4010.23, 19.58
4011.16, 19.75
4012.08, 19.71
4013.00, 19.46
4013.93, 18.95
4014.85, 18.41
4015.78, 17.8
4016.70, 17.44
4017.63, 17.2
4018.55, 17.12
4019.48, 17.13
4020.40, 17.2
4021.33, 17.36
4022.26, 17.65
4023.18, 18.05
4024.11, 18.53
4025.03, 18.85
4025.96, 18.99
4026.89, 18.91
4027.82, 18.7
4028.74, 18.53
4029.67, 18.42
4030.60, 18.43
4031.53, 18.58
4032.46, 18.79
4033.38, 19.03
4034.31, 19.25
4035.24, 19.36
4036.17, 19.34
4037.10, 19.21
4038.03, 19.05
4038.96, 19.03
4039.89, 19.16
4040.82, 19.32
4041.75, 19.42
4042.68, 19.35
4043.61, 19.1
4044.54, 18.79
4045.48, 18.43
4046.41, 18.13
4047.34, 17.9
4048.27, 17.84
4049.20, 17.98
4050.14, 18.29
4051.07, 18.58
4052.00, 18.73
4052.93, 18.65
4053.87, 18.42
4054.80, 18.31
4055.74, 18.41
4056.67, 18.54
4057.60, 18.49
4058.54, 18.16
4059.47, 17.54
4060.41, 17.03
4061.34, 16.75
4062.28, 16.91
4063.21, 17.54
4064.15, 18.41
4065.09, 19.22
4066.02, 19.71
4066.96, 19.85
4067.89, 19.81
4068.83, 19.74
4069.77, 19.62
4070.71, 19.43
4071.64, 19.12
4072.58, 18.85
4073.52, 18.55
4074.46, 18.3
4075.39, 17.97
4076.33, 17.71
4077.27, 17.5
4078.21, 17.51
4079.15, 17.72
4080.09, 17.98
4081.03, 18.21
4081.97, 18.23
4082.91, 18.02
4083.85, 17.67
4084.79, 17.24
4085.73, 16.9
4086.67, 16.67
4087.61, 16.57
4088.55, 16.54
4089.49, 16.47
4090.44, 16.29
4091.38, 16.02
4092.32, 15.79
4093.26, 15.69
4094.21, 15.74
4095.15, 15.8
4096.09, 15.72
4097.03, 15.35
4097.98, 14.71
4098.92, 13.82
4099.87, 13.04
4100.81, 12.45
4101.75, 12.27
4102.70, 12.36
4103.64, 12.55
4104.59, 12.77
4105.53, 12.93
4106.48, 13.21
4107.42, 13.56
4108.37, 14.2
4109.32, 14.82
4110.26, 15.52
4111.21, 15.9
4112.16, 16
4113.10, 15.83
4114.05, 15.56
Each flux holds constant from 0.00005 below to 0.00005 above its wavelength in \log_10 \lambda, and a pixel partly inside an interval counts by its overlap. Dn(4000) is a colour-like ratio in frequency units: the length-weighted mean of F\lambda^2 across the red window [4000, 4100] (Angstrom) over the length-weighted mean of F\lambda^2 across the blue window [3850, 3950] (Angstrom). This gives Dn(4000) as 1.29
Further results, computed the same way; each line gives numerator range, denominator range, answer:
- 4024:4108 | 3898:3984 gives 1.26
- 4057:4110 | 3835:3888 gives 1.28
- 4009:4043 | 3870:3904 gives 1.44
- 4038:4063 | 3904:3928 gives 1.18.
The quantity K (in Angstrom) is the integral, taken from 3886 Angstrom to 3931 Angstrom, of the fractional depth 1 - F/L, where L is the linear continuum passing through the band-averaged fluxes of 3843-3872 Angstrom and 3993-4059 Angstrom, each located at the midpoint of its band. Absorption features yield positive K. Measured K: 5.0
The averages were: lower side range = 16.1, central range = 15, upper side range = 18.6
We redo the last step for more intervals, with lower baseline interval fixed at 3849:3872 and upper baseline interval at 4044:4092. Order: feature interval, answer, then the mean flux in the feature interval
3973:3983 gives 2.2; 13.6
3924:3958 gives 3.8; 15.2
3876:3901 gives 5.8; 12.8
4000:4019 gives -1.2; 18.8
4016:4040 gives -0.9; 18.4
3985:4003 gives -0.7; 18.2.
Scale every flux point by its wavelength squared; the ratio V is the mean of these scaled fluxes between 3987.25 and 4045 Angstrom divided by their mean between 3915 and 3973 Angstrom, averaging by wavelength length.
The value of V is 1.32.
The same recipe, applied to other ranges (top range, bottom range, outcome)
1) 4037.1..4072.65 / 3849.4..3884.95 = 1.29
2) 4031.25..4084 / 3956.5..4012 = 1.21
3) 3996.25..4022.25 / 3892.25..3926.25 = 1.22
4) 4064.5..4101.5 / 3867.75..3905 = 1.34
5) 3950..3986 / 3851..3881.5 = 0.90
